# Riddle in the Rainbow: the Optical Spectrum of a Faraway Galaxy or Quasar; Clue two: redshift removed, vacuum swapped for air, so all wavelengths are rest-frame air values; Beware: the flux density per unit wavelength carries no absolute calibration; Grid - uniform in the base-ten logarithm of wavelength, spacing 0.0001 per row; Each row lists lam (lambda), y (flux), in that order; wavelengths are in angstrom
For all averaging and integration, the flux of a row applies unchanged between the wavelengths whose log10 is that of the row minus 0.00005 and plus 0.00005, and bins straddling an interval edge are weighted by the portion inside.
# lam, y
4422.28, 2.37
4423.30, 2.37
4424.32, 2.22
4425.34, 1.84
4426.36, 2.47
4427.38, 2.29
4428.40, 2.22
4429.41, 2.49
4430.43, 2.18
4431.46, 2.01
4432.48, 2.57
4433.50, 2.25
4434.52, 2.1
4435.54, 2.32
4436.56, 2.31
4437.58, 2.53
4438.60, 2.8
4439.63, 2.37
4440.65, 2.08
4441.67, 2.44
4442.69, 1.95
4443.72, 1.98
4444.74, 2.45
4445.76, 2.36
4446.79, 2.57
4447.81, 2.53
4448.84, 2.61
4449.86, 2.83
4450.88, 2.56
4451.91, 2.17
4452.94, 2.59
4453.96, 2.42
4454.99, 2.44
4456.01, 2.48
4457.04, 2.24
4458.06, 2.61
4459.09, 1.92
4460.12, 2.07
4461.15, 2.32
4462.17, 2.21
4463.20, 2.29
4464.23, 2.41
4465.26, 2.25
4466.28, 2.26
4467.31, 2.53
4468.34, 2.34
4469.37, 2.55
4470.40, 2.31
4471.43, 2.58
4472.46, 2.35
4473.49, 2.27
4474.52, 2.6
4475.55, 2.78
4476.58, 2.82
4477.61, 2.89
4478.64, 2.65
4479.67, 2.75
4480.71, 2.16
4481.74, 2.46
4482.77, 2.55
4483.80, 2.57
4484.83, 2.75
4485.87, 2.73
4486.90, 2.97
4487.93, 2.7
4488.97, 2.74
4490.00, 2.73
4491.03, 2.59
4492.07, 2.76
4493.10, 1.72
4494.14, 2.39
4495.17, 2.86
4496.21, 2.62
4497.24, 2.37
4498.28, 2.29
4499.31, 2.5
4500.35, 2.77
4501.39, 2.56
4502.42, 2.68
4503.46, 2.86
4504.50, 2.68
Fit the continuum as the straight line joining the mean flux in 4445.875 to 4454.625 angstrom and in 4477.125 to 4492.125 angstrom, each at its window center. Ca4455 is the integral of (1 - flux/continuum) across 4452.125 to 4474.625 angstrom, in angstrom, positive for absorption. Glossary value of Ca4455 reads 1.9 angstrom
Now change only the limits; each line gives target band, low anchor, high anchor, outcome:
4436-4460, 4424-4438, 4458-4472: -1.04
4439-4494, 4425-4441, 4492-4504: -0.86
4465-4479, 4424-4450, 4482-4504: -0.08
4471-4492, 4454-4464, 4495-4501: -1.66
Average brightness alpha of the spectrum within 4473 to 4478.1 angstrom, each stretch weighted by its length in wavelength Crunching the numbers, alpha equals 2.67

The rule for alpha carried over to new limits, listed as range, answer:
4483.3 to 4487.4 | 2.75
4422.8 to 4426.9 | 2.22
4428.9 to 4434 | 2.3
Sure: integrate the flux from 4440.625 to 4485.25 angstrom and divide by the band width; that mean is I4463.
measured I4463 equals 2.43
